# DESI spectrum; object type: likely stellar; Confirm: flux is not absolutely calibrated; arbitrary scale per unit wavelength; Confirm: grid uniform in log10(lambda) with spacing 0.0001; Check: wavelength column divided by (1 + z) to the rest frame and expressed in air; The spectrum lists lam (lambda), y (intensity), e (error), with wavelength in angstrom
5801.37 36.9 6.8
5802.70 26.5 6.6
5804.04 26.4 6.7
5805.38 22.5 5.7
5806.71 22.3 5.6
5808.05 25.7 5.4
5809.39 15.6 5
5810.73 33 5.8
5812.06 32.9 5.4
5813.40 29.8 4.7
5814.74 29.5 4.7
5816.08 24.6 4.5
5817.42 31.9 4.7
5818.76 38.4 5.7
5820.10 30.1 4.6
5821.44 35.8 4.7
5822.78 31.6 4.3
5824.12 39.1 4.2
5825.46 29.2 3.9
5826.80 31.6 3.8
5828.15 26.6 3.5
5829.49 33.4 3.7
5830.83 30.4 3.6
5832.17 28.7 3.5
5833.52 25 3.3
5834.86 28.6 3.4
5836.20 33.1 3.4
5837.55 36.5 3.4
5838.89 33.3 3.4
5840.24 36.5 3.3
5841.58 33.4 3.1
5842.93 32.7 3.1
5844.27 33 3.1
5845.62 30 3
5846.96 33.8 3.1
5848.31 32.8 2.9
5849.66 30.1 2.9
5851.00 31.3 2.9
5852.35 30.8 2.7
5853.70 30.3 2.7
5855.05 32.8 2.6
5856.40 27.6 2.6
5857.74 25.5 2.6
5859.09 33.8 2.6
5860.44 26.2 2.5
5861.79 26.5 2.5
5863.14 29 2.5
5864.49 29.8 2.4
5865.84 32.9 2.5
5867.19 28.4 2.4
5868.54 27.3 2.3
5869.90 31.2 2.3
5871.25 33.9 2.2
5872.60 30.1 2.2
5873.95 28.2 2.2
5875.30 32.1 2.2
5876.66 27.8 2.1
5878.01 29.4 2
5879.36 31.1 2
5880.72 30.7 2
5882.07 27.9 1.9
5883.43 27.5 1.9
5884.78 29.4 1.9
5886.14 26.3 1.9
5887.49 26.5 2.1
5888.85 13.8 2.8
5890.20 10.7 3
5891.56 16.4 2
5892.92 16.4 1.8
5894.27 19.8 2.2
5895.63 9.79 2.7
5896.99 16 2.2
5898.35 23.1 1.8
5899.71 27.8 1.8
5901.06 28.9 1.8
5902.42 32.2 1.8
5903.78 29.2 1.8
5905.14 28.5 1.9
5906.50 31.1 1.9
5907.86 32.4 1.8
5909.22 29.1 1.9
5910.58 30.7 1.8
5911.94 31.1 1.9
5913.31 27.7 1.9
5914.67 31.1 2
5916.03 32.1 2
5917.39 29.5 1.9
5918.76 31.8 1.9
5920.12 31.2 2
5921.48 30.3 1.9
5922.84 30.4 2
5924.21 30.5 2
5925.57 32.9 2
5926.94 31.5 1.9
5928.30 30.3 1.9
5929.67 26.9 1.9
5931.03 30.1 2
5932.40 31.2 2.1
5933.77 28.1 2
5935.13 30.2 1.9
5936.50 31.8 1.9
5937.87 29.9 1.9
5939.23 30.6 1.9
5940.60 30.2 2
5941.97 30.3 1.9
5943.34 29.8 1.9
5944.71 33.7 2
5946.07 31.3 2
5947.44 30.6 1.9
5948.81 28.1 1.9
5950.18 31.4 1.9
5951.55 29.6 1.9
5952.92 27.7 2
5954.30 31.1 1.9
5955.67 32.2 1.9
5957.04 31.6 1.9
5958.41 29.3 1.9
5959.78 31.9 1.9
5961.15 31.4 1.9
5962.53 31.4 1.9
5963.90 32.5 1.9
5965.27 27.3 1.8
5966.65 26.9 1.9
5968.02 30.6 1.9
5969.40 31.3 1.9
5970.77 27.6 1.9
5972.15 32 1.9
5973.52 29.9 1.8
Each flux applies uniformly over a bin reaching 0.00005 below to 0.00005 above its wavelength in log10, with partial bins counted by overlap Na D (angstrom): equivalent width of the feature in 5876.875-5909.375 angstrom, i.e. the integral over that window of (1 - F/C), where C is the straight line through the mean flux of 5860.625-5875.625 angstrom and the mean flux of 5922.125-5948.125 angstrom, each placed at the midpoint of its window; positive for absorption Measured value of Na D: 5.8 angstrom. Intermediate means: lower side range 29.8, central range 24.7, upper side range 30.5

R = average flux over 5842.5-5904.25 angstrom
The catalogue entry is 27.4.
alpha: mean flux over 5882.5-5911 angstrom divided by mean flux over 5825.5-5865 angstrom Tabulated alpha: 0.8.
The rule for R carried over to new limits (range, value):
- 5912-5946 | 30.5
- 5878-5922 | 26.3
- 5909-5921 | 30.5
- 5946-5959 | 30.2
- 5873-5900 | 23.5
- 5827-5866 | 30.8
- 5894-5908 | 25.2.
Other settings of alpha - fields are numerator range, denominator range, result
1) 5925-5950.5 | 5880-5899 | 1.45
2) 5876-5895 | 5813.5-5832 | 0.75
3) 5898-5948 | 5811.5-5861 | 0.96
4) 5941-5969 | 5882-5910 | 1.27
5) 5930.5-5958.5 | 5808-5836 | 1.01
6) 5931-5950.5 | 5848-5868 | 1.02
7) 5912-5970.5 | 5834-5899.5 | 1.09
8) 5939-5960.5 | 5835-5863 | 0.97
